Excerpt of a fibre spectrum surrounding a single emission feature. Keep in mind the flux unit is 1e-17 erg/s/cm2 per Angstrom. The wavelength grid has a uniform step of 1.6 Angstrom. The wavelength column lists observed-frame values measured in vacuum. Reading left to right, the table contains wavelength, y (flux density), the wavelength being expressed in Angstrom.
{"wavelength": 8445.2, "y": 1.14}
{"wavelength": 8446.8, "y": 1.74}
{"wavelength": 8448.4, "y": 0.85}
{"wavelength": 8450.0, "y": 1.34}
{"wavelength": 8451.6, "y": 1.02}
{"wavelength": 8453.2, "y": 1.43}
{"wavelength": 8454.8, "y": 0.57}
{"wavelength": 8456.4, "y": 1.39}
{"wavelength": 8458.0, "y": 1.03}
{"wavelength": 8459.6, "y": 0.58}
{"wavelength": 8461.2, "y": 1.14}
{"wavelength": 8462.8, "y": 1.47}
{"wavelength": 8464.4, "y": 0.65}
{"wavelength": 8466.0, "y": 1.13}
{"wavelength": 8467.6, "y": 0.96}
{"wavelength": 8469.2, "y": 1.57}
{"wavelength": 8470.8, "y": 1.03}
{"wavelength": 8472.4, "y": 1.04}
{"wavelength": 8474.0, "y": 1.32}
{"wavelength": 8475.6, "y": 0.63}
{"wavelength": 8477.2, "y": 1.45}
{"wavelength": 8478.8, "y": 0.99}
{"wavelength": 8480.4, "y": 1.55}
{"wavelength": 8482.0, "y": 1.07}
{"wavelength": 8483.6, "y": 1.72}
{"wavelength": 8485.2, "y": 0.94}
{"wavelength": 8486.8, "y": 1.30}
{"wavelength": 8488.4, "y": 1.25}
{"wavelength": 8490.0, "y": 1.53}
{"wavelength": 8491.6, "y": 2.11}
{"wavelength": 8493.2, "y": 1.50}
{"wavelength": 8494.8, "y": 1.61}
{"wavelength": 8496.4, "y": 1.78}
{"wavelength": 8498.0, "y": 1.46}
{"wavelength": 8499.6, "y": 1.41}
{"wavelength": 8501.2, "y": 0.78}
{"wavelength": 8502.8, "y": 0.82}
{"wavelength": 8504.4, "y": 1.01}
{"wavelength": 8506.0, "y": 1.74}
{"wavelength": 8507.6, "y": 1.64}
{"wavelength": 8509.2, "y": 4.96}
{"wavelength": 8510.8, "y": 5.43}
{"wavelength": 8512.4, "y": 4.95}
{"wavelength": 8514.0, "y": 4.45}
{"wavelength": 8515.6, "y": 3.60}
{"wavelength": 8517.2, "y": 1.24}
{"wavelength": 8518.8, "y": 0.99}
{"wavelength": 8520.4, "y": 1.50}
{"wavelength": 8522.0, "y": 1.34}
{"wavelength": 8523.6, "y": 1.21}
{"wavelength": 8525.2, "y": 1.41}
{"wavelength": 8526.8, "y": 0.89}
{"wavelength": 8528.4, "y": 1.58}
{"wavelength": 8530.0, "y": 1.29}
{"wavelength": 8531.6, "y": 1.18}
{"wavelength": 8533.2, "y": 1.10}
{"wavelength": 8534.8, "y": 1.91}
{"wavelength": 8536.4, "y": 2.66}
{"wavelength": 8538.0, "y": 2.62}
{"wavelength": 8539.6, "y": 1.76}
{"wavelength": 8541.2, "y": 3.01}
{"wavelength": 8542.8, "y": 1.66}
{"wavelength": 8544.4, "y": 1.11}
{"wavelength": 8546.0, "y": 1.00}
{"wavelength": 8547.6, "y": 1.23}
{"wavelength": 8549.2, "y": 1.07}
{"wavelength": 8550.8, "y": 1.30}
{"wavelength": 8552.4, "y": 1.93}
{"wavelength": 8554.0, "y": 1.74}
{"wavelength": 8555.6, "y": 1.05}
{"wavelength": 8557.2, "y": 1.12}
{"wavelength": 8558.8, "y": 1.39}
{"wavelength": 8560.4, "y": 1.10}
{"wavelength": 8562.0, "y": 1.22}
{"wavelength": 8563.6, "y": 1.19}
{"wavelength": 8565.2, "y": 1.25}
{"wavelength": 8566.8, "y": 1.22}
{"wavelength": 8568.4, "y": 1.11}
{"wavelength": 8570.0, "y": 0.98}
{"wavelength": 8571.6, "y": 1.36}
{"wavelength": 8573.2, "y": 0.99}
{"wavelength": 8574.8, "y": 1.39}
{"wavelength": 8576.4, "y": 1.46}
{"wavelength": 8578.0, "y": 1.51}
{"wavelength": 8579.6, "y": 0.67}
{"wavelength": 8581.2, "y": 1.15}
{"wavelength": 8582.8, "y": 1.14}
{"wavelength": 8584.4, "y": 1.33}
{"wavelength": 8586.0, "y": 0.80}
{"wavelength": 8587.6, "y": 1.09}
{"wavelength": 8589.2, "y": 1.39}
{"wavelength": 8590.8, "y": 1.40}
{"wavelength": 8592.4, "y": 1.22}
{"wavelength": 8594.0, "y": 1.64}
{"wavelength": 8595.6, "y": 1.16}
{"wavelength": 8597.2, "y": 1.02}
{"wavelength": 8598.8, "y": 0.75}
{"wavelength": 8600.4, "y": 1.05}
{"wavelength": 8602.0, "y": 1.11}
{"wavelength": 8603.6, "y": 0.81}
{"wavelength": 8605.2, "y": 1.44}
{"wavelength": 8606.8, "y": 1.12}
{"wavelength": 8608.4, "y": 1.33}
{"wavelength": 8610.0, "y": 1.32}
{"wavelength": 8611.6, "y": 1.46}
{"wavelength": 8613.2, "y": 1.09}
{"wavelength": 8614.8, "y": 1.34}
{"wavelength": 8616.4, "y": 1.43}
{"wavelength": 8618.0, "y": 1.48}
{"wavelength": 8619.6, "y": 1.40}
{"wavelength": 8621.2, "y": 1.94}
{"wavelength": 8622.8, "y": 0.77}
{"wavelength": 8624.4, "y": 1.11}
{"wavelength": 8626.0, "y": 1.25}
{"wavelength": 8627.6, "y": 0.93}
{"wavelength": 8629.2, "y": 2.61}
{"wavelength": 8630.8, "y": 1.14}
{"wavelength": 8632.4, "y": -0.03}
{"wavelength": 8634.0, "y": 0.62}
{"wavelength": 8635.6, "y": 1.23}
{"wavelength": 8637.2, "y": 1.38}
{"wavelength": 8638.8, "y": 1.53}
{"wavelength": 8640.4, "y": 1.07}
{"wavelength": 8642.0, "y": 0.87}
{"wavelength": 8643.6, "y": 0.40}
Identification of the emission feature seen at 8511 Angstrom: H-alpha 6563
